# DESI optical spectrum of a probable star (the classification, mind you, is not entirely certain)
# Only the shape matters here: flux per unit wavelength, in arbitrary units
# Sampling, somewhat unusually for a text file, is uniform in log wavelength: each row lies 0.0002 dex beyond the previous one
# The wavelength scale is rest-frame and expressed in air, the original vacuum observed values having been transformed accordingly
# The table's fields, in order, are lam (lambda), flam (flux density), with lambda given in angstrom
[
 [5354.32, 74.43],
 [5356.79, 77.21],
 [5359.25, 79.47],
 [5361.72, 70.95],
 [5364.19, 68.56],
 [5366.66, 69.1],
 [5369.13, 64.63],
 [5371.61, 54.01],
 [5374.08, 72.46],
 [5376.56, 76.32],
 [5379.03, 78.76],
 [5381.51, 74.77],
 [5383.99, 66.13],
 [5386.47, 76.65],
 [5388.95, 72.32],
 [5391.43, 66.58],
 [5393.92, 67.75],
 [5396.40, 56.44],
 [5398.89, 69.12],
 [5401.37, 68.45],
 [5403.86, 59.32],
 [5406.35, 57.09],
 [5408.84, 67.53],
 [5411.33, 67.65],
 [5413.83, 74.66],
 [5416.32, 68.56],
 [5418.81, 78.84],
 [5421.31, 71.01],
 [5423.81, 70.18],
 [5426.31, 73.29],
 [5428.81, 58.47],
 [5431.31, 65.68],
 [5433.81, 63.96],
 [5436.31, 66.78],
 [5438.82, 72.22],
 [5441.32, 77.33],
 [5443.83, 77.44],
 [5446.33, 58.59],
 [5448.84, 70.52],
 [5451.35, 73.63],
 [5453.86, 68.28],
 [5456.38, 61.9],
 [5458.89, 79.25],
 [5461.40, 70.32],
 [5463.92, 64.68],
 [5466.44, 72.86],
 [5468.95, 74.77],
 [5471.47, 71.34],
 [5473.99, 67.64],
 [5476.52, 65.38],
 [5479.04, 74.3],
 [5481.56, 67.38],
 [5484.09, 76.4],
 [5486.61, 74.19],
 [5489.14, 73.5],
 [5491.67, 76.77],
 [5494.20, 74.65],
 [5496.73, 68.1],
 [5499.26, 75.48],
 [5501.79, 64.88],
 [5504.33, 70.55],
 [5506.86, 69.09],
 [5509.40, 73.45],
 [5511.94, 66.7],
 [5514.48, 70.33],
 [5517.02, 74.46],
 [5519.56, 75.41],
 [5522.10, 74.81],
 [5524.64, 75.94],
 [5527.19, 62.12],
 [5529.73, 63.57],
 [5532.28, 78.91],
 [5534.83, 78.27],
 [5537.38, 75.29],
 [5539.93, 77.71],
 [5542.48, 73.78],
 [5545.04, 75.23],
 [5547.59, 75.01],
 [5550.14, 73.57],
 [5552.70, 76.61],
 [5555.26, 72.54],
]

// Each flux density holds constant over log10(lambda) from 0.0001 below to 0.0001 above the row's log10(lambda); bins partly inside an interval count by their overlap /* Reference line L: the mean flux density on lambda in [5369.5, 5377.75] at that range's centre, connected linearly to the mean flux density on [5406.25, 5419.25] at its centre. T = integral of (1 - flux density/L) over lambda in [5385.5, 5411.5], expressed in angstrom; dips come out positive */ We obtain 1.0 angstrom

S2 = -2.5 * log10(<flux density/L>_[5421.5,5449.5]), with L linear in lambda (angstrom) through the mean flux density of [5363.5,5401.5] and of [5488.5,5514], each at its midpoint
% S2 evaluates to 0.020 mag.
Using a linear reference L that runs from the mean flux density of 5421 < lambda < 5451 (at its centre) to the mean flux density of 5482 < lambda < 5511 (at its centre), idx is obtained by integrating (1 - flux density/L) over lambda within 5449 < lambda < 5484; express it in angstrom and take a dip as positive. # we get 0.1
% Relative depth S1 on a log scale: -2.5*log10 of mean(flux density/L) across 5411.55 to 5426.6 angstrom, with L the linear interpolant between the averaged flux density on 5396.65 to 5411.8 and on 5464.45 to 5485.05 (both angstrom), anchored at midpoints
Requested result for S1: -0.11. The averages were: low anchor 64.2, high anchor 70.9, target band 72.3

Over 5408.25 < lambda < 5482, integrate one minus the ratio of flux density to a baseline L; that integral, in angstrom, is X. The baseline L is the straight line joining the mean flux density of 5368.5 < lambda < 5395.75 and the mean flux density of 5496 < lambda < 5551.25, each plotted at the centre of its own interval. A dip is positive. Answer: 1.19 angstrom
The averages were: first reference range 69.9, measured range 69.9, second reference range 72.4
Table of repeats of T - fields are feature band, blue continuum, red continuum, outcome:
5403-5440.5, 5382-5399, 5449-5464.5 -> 0.6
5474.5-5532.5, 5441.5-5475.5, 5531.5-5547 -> 1.8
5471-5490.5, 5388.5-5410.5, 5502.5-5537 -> -0.5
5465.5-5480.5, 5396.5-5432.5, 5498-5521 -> -0.3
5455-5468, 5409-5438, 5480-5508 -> 0.1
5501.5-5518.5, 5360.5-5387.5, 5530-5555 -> 0.9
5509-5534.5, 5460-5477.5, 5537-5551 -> 0.6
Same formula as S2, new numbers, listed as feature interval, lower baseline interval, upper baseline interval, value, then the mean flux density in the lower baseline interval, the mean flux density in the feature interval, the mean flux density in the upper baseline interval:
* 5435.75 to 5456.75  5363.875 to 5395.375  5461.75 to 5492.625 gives 0.01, 69.8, 70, 71.5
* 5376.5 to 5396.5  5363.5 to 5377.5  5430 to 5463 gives -0.05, 67.3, 71.1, 69.6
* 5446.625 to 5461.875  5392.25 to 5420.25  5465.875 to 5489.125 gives 0.00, 66.9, 69.9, 71.7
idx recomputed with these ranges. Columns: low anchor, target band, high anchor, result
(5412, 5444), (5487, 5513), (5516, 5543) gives 0.45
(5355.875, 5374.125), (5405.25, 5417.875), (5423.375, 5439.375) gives 0.01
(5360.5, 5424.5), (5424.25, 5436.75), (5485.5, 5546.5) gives 0.73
